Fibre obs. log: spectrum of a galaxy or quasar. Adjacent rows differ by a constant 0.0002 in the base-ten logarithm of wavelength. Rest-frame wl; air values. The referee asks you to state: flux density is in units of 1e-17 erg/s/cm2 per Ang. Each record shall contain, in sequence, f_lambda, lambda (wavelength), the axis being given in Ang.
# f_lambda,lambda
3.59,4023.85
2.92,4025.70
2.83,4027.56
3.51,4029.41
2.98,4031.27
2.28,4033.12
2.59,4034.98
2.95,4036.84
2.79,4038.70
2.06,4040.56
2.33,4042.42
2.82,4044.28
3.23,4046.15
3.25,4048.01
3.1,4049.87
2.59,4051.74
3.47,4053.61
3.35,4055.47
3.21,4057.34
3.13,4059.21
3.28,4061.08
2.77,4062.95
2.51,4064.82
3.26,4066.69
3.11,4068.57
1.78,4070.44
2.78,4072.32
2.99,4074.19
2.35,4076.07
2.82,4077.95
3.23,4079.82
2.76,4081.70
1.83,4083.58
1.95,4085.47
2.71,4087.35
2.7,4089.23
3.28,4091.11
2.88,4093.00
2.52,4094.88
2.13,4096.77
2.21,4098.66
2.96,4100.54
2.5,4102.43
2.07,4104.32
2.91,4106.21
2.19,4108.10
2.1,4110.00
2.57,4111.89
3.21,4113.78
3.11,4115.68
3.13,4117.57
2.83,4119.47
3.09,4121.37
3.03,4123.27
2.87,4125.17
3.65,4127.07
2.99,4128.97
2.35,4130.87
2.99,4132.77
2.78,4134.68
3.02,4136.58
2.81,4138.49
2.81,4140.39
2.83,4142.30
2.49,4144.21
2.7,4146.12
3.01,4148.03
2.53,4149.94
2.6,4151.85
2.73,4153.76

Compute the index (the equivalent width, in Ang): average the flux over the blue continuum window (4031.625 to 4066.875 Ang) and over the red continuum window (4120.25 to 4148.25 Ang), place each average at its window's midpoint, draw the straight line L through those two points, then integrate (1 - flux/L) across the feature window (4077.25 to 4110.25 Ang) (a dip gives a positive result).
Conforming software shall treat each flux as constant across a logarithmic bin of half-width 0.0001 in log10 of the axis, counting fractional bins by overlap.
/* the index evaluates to 3.9 Ang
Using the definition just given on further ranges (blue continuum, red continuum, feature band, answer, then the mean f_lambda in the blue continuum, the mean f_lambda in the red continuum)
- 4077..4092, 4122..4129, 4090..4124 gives 2.61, 2.66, 3.15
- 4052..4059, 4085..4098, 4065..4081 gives 0.87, 3.25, 2.61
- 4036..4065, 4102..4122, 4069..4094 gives 1.66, 2.94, 2.7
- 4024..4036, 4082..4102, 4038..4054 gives -0.16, 2.9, 2.52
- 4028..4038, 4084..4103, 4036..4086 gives -1.57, 2.86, 2.56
